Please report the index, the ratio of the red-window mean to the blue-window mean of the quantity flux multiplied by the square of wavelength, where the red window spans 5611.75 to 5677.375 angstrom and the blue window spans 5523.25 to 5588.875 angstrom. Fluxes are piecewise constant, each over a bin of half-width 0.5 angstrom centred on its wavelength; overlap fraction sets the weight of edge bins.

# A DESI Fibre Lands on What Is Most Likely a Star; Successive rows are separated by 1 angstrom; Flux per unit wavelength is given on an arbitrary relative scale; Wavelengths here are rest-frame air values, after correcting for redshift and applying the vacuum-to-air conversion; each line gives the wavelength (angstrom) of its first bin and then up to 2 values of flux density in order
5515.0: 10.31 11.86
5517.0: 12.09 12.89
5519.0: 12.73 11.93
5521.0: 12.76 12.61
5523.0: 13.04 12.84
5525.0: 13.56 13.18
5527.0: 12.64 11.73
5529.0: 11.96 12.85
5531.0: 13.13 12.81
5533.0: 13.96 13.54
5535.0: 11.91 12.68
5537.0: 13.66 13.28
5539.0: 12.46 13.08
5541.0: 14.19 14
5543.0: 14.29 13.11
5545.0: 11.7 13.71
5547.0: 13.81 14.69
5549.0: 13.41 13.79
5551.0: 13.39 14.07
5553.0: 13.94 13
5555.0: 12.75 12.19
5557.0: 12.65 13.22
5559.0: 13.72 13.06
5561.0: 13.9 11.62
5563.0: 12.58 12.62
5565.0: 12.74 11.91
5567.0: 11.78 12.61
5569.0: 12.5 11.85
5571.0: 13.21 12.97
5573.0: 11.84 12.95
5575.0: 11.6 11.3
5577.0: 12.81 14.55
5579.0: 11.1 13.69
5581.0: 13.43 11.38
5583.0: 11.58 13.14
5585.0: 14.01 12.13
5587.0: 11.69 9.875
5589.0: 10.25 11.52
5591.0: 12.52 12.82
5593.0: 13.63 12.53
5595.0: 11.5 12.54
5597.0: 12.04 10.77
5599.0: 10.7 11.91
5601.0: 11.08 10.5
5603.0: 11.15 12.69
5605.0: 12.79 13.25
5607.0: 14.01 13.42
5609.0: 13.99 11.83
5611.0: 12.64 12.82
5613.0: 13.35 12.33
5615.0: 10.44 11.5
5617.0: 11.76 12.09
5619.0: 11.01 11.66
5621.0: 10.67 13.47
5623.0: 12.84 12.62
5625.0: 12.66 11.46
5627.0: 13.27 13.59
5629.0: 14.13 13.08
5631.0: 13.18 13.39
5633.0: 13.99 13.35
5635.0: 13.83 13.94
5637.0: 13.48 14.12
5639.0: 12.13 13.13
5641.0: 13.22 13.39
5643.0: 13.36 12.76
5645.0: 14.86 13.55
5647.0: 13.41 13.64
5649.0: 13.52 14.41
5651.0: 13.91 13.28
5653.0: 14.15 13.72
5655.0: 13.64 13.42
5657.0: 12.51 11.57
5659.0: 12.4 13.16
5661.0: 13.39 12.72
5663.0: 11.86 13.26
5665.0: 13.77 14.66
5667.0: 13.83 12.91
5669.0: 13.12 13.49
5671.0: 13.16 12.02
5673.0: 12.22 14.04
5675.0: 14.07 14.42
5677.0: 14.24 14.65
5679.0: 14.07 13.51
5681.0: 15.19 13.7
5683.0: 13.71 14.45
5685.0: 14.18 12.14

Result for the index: 1.05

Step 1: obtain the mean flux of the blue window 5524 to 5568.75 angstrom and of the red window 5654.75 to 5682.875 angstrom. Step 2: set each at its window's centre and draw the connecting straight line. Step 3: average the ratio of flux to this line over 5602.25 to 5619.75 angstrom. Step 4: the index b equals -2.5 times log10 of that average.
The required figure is 0.07 mag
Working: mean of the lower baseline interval 13.1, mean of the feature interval 12.4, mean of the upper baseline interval 13.4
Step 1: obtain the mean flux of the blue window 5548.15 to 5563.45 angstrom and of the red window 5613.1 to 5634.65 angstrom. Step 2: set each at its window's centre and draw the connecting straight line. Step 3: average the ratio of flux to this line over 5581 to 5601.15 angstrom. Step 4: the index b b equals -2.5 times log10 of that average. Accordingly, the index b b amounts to 0.08 mag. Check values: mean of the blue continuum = 13.2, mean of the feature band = 11.9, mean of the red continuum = 12.5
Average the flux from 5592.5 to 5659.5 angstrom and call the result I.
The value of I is 12.8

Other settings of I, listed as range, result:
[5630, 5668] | 13.4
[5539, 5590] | 12.8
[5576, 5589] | 12.3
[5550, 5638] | 12.5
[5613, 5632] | 12.4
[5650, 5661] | 13.2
